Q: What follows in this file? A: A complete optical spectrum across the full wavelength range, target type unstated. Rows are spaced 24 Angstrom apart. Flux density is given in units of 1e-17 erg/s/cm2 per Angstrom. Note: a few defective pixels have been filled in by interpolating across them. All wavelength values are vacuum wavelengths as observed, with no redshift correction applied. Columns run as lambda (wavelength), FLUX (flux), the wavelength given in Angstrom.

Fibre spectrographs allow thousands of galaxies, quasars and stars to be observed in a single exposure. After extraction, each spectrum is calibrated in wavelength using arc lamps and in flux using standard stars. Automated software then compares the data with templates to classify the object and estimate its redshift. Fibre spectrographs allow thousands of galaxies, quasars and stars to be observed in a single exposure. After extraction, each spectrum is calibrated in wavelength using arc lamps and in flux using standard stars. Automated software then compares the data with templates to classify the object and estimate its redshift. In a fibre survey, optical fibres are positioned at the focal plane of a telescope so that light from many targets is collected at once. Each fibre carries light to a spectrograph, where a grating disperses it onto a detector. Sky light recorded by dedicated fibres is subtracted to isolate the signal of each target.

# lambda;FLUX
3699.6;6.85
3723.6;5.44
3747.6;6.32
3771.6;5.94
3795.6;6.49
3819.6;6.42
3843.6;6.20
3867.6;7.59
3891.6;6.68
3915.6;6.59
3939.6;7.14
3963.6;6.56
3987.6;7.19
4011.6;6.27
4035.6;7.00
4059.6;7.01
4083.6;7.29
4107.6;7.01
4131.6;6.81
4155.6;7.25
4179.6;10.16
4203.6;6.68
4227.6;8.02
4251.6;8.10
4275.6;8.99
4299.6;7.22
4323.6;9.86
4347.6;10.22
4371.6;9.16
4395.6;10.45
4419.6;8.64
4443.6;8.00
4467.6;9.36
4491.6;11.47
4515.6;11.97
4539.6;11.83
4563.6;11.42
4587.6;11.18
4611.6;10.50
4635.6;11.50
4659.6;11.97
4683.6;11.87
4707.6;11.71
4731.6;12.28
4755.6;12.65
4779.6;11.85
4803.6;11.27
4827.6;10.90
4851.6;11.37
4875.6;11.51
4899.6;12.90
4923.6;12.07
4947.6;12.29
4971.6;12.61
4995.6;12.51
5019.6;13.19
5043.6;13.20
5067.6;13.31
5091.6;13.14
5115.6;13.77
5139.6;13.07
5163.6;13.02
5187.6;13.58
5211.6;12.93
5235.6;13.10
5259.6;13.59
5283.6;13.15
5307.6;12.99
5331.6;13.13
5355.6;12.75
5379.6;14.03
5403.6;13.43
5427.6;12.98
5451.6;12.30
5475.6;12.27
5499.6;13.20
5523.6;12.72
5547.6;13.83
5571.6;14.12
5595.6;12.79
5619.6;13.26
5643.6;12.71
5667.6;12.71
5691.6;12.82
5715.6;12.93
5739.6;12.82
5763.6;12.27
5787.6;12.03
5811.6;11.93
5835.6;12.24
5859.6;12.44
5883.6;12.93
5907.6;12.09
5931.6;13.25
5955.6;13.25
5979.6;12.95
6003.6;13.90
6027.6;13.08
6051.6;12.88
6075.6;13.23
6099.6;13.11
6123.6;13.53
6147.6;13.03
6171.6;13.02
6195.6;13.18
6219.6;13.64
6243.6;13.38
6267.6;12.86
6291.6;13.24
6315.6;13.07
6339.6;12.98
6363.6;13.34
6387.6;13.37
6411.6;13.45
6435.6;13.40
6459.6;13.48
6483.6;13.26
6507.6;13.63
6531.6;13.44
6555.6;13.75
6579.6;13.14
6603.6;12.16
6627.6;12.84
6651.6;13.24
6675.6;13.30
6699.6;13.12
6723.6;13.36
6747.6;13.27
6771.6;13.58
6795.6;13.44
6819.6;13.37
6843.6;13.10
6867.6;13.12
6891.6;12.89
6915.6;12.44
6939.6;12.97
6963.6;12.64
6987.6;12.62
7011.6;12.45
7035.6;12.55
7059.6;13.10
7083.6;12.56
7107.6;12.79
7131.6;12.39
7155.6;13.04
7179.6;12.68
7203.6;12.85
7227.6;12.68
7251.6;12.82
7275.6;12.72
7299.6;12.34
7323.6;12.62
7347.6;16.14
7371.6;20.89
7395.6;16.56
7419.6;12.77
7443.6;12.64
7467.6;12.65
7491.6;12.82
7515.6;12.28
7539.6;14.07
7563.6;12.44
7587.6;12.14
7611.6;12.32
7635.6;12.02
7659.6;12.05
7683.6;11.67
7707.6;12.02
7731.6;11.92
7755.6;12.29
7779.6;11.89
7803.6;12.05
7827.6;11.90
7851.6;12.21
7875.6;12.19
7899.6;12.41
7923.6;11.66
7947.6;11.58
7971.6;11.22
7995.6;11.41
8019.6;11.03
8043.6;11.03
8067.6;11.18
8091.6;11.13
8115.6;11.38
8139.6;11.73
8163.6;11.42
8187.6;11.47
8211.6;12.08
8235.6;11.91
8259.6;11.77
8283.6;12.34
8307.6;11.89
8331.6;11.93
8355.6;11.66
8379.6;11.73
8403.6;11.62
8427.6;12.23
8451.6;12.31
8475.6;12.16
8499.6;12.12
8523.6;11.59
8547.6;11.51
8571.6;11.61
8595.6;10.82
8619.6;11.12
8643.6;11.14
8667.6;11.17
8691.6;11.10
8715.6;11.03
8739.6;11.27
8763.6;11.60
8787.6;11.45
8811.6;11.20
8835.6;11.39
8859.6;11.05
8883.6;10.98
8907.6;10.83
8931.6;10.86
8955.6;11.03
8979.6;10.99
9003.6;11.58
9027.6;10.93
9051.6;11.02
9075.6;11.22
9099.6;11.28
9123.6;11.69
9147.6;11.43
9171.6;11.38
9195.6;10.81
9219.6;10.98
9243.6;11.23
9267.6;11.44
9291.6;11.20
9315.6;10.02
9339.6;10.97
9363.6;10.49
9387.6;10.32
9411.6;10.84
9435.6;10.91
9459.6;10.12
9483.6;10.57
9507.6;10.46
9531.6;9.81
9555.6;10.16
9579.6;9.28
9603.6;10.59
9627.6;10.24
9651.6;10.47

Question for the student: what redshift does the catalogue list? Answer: 0.121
